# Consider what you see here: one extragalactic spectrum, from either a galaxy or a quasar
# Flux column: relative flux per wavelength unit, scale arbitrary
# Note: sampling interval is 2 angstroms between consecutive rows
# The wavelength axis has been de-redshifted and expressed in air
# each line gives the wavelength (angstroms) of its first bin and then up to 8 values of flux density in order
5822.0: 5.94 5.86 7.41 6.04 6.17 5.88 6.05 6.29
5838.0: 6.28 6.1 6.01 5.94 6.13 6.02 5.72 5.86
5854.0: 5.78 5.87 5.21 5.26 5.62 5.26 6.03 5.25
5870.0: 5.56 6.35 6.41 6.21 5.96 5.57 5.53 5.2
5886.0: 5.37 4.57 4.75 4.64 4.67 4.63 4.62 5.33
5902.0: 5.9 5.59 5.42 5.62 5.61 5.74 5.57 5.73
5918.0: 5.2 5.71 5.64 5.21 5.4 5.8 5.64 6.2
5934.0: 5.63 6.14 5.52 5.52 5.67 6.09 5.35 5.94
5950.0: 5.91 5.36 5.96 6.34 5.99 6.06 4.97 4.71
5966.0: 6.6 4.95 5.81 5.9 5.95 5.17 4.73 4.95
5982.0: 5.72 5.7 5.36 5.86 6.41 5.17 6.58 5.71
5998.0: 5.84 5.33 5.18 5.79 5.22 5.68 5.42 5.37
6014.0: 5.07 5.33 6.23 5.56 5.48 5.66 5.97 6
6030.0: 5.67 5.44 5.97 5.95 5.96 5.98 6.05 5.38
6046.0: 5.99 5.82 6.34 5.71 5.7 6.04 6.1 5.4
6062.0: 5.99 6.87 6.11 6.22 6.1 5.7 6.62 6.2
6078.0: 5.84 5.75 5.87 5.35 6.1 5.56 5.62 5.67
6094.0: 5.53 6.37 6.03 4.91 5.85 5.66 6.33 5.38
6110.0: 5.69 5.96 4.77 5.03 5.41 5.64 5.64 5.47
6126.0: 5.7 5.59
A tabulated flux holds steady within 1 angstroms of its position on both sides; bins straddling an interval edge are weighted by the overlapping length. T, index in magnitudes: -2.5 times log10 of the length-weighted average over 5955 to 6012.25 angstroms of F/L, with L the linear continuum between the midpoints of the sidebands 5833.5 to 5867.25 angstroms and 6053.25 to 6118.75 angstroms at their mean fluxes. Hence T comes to 0.04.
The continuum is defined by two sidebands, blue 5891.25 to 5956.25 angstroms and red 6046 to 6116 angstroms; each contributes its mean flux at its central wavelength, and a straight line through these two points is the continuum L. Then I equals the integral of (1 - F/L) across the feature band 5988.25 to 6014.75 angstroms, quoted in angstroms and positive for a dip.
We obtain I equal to 0.40 angstroms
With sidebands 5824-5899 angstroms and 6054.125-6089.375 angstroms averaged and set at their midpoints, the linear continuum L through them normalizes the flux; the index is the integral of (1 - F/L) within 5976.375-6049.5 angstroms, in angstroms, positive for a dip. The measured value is 3.01 angstroms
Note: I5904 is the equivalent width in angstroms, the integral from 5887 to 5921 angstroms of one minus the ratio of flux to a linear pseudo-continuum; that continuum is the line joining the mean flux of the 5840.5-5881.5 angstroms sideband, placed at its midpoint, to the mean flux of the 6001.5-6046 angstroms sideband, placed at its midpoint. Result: 3.0 angstroms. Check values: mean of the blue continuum 5.8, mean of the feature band 5.25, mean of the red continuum 5.67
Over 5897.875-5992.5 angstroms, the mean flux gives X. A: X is 5.62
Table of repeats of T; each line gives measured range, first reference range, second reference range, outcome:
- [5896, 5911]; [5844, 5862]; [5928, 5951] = 0.07 mag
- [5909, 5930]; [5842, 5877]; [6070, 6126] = 0.04 mag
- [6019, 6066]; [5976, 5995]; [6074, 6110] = -0.03 mag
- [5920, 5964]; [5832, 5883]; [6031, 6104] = 0.03 mag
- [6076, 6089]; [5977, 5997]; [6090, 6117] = -0.03 mag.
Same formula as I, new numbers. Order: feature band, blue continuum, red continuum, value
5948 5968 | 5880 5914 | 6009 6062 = -1.0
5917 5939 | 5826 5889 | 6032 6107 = 0.8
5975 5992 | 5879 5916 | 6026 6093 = 0.4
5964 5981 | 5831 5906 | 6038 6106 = 0.9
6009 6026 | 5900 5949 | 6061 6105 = 0.8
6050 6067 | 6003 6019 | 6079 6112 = -1.1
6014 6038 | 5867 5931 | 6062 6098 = 0.4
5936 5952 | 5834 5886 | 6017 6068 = 0.4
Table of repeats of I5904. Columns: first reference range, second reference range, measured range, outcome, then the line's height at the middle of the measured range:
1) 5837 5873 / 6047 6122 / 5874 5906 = 2.9 angstroms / 5.8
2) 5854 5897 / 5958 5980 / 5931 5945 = -0.9 angstroms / 5.47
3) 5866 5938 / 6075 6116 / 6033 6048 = -0.6 angstroms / 5.65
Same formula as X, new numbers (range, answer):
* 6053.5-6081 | 6.05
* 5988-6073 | 5.8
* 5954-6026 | 5.6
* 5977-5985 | 5.28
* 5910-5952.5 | 5.67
